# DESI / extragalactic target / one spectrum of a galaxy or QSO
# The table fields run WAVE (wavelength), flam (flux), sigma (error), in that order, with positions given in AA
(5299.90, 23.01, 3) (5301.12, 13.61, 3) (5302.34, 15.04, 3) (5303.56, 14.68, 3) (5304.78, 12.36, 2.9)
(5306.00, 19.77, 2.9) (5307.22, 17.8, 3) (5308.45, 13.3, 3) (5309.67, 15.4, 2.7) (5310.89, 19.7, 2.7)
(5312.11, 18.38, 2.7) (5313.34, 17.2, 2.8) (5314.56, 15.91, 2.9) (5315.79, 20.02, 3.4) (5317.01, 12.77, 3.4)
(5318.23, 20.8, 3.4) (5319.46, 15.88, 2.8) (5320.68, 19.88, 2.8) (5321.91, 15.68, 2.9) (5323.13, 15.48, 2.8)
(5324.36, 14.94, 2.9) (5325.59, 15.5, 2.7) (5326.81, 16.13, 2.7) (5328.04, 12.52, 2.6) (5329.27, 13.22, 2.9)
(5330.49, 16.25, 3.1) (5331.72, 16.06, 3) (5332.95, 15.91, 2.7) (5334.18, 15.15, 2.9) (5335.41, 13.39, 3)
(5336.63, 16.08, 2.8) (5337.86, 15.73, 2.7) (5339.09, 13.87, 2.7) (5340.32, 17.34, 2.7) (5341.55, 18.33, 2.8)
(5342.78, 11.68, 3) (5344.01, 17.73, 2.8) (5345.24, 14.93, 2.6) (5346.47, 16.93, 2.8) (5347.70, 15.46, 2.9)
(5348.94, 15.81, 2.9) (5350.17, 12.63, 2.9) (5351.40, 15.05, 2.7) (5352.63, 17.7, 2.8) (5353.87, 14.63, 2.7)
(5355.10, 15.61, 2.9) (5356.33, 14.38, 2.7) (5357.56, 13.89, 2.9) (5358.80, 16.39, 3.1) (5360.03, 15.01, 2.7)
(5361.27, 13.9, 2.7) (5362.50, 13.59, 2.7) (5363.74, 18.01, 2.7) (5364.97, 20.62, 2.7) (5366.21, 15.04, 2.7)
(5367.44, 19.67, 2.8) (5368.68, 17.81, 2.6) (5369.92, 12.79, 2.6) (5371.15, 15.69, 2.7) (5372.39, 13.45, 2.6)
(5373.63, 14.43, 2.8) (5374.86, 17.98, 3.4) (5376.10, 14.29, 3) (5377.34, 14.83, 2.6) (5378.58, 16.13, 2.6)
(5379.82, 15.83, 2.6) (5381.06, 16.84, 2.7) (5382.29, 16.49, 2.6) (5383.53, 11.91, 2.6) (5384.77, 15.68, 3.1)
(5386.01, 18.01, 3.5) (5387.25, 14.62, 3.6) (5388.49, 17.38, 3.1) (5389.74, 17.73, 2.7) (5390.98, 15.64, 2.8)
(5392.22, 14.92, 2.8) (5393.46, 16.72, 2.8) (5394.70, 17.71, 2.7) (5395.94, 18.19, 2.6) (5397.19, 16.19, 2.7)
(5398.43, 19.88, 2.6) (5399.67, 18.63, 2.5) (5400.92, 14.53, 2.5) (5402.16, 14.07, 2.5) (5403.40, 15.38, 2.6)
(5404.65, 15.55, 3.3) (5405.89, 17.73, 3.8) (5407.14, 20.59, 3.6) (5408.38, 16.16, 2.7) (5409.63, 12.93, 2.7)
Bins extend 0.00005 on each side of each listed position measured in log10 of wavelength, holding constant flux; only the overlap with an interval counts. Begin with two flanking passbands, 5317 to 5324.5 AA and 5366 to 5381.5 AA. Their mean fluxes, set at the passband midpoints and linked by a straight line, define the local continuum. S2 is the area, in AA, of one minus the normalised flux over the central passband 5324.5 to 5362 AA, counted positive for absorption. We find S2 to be 2.68 AA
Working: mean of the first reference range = 16.9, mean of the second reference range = 15.8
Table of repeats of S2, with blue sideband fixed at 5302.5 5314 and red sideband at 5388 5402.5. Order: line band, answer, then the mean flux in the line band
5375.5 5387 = 0.9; 15.5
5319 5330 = 0.7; 15.5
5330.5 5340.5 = 0.7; 15.4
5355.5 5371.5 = 0.8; 15.9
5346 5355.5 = 0.7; 15.4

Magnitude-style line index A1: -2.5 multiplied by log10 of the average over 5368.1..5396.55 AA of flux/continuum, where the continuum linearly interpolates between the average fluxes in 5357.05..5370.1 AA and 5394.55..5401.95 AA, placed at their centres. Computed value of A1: 0.062 mag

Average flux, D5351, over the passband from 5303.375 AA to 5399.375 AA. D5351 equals 16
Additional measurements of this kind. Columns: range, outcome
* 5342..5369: 15.7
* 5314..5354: 15.7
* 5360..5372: 16.2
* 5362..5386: 15.9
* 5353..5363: 14.8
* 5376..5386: 15.5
